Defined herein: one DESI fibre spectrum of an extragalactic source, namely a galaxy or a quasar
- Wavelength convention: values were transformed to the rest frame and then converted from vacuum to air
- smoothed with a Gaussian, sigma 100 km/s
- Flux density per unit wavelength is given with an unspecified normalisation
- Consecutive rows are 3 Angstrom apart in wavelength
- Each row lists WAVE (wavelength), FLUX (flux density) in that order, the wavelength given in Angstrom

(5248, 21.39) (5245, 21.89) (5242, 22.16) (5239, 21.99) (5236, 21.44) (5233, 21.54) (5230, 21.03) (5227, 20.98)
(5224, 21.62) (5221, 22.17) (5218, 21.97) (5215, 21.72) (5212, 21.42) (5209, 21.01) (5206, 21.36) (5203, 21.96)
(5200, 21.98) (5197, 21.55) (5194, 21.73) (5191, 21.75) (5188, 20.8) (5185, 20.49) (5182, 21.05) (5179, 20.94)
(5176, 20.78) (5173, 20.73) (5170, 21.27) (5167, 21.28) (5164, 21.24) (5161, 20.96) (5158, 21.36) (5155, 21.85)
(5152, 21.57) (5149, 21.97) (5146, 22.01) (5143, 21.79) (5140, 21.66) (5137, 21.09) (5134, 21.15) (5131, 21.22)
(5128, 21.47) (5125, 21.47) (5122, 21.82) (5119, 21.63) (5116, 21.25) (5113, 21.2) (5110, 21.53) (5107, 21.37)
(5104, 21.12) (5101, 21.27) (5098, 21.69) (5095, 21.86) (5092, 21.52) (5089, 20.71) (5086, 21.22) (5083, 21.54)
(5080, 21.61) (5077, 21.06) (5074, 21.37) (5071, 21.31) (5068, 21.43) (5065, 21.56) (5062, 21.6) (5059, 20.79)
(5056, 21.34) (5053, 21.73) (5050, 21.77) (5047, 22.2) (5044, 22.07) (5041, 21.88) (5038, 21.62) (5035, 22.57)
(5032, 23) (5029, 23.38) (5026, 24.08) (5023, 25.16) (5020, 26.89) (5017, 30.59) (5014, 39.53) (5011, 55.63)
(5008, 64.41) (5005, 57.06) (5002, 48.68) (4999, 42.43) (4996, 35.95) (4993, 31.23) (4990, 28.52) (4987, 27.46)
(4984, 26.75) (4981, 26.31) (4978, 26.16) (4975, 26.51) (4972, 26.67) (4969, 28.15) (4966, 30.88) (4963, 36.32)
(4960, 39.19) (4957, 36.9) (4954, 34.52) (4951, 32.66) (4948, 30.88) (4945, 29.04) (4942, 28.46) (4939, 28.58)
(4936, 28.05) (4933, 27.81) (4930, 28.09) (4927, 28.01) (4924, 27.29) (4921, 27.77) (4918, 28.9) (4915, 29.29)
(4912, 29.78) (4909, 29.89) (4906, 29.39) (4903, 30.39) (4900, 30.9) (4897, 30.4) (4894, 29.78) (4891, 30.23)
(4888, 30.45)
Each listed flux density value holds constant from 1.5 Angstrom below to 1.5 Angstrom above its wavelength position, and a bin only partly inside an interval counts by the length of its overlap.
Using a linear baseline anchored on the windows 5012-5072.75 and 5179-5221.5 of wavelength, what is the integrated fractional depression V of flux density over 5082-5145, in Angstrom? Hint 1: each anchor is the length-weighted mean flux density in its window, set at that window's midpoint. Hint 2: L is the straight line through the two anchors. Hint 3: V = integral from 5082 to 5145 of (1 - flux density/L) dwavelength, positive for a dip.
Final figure 3.9 Angstrom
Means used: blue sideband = 24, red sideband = 21.5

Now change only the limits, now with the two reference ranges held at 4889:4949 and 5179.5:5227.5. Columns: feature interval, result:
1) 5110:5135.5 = 2.4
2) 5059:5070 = 1.7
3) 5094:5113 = 2.1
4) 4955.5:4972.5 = -3.3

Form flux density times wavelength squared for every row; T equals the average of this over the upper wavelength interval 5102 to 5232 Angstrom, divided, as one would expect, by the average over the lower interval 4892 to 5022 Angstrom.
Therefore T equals 0.7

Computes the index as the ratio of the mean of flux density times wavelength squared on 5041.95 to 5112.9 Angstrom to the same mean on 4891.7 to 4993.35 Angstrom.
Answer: 0.8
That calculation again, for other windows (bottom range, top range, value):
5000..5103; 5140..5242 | 0.84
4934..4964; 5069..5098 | 0.70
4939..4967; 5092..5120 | 0.69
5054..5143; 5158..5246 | 1.04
